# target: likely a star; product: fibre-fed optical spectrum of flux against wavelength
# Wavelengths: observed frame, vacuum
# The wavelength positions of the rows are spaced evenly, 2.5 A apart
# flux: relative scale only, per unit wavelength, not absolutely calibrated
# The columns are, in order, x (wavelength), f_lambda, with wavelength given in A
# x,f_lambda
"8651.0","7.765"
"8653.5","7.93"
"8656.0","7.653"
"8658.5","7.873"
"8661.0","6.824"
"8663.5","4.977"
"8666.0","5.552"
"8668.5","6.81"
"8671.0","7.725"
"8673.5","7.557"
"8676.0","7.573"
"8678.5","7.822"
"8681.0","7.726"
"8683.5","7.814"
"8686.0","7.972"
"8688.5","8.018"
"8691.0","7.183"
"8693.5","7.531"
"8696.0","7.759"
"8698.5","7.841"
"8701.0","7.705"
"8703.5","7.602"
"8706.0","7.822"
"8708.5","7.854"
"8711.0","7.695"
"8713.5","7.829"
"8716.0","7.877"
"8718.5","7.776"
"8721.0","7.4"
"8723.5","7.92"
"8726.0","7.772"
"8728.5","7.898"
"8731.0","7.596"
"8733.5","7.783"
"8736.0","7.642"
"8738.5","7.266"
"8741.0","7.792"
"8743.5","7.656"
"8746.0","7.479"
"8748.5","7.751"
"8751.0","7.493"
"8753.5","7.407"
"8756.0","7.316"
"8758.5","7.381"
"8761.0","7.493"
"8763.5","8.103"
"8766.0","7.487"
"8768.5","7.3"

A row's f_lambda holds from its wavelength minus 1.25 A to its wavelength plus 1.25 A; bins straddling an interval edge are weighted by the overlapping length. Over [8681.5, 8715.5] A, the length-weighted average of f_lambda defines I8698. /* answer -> 7.74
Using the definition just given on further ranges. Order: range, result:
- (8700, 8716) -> 7.76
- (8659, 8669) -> 6.12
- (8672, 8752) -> 7.7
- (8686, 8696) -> 7.65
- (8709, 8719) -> 7.8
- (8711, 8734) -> 7.76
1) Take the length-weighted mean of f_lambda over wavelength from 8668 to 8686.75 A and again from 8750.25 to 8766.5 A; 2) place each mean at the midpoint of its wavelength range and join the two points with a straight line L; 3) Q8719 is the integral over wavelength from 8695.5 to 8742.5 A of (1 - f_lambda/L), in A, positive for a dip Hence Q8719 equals -0.9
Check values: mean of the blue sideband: 7.65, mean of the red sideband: 7.53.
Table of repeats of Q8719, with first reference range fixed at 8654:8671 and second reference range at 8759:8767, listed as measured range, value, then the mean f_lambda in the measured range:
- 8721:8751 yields -0.98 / 7.67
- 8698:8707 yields -0.78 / 7.73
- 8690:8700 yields -0.77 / 7.59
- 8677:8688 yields -1.43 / 7.84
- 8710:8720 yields -0.77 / 7.79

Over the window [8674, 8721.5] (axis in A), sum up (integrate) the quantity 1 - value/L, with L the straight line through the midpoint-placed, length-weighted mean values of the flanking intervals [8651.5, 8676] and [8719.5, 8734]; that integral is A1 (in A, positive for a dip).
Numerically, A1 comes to -2.1 A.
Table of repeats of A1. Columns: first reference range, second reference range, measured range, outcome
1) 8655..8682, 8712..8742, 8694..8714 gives -0.8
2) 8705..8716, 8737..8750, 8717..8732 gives 0.0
